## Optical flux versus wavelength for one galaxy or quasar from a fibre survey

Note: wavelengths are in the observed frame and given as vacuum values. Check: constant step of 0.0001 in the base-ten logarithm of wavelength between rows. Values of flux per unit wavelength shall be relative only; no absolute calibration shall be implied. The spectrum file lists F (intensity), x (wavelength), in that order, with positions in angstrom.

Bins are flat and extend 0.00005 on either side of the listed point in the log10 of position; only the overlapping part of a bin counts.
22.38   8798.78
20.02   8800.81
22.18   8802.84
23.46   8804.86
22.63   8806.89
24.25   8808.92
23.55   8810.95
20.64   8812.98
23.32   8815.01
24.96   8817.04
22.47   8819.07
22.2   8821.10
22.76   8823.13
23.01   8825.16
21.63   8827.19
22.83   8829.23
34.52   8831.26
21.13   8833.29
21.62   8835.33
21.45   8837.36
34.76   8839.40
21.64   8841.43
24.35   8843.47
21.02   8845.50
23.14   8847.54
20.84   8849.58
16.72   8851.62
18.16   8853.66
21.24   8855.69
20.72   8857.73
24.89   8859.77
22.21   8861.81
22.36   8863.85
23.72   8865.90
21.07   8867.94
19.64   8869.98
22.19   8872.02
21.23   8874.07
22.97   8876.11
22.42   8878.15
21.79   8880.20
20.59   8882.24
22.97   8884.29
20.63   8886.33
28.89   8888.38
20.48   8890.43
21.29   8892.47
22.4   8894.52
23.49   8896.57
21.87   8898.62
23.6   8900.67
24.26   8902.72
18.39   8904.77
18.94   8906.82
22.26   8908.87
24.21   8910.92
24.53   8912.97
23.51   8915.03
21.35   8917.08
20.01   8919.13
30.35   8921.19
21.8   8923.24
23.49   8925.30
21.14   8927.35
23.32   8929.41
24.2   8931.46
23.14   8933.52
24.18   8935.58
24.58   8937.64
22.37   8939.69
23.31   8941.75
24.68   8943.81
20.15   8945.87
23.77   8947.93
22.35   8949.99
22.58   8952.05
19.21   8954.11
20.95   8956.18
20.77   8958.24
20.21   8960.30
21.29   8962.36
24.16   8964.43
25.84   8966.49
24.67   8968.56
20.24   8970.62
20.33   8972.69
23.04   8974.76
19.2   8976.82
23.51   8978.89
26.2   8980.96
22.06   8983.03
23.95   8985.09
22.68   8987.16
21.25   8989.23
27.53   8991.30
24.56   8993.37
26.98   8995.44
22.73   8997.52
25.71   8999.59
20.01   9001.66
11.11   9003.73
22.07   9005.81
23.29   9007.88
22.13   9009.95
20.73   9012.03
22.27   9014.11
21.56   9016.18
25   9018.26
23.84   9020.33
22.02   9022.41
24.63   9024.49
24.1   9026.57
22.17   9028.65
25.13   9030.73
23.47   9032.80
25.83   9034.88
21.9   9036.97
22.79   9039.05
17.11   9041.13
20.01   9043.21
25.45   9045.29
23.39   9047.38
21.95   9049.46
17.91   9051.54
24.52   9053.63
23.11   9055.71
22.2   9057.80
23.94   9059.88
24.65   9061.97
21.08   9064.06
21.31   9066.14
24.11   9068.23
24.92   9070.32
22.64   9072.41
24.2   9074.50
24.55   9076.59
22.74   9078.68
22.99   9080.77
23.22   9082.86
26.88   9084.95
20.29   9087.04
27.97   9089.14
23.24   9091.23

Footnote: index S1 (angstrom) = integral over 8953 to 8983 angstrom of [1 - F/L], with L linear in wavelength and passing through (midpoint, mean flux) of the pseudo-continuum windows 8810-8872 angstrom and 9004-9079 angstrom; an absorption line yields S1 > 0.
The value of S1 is 0.8 angstrom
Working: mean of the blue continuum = 22.7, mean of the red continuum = 22.7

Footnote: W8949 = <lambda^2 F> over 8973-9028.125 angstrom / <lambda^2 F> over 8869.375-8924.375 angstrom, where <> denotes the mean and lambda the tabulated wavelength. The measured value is 1.0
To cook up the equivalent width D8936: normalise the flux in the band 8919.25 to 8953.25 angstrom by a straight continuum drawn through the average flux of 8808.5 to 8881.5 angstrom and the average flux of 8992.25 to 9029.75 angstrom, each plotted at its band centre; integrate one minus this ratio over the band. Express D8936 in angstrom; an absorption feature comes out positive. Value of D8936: -1.1 angstrom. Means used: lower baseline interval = 22.7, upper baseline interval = 22.5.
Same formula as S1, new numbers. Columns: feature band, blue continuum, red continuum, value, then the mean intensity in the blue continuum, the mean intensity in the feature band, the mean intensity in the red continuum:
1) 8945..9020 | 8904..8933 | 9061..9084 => 2.0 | 22.7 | 22.4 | 23.3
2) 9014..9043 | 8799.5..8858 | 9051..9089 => 0.3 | 22.8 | 22.9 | 23.3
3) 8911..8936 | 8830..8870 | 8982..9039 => -0.6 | 22.8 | 23.4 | 22.9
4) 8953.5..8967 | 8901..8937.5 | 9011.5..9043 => 0.7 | 22.9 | 21.7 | 22.8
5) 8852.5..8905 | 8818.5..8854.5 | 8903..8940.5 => 2.0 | 23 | 22.1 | 22.9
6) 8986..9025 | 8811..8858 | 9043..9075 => 0.5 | 22.9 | 22.6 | 22.9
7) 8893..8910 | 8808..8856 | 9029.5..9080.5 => 0.8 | 23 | 21.9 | 22.9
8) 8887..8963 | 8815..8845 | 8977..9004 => 3.0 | 24.2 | 22.6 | 23.2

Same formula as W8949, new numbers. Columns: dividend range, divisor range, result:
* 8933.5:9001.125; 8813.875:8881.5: 1.04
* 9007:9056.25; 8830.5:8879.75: 1.04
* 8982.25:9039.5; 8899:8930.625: 1.03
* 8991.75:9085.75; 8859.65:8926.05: 1.05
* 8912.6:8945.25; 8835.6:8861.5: 1.07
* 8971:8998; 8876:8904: 1.05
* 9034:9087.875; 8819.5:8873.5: 1.06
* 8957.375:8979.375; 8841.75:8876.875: 1.05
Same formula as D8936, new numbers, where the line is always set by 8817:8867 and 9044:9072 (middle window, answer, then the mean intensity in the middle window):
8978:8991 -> -0.3 angstrom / 23.5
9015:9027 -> -0.3 angstrom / 23.5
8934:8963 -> 0.9 angstrom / 22.2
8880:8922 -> 0.5 angstrom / 22.6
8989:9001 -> -1.0 angstrom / 24.9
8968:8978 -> 0.7 angstrom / 21.4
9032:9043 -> 0.4 angstrom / 22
